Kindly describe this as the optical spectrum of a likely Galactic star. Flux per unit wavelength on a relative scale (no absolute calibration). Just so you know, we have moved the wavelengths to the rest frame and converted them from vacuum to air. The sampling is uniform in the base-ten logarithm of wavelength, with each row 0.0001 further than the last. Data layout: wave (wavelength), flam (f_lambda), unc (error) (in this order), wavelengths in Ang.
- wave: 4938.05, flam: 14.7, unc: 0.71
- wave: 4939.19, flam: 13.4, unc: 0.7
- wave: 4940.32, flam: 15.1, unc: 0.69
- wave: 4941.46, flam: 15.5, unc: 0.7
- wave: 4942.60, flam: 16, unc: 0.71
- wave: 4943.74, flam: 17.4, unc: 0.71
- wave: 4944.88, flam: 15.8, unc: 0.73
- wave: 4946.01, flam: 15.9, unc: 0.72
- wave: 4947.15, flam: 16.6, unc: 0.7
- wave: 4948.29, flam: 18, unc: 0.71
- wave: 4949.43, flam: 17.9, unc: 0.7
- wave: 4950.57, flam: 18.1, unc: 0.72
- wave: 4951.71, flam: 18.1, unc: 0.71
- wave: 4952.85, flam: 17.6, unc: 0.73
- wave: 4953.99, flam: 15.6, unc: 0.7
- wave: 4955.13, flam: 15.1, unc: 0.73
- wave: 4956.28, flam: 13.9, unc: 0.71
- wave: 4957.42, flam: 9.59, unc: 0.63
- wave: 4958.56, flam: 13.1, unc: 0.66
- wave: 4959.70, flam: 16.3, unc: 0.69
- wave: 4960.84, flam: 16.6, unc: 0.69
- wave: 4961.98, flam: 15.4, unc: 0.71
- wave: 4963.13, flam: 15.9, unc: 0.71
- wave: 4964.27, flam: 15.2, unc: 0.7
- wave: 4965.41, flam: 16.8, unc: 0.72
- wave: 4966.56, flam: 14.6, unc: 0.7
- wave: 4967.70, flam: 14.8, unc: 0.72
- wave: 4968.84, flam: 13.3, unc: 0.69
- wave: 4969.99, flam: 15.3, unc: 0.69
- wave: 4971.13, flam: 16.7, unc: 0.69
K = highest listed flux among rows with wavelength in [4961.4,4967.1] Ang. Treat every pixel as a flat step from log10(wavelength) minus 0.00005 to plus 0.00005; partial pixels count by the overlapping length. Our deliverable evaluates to 16.8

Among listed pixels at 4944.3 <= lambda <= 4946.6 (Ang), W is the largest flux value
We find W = 15.9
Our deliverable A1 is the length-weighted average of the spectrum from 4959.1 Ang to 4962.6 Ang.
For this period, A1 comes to 16.1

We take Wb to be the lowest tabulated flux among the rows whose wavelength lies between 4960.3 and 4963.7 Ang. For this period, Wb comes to 15.4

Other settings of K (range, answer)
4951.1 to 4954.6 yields 18.1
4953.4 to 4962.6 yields 16.6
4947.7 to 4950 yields 18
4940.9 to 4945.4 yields 17.4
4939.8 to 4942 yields 15.5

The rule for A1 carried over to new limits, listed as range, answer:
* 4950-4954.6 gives 17.3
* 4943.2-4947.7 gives 16.4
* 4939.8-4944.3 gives 16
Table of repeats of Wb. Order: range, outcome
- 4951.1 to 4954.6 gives 15.6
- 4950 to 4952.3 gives 18.1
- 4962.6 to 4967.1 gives 14.6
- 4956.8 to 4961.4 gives 9.59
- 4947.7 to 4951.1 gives 17.9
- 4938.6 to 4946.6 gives 13.4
